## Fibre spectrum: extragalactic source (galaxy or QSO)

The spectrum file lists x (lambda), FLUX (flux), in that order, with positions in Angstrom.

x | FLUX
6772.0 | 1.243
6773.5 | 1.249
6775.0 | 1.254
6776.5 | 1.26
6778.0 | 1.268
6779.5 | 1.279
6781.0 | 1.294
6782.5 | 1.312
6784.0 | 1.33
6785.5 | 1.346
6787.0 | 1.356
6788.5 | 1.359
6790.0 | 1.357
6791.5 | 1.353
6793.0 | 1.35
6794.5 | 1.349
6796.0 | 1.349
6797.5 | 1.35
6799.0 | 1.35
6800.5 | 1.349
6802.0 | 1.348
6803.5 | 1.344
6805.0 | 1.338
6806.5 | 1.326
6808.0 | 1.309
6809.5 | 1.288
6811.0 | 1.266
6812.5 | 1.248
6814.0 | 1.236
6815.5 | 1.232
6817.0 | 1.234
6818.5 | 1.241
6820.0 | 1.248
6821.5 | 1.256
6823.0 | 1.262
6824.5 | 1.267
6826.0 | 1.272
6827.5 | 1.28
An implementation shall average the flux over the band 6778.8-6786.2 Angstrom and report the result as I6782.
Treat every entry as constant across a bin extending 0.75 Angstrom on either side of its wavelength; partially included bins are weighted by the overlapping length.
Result 1.31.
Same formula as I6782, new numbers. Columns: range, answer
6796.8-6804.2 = 1.35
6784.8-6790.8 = 1.35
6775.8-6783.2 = 1.28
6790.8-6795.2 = 1.35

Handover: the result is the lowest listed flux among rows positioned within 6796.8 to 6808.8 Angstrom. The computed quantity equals 1.309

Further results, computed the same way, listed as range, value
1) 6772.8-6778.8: 1.249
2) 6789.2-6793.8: 1.35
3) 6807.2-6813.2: 1.248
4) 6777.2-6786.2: 1.268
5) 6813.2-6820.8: 1.232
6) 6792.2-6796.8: 1.349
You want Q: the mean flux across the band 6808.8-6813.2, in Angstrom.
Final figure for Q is 1.27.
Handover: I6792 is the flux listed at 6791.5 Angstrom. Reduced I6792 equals 1.353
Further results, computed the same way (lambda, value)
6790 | 1.357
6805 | 1.338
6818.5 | 1.241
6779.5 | 1.279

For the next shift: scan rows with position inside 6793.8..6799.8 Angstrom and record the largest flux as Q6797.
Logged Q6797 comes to 1.35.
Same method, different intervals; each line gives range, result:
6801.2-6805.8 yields 1.348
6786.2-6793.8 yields 1.359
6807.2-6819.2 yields 1.309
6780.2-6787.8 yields 1.356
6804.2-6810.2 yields 1.338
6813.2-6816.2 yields 1.236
